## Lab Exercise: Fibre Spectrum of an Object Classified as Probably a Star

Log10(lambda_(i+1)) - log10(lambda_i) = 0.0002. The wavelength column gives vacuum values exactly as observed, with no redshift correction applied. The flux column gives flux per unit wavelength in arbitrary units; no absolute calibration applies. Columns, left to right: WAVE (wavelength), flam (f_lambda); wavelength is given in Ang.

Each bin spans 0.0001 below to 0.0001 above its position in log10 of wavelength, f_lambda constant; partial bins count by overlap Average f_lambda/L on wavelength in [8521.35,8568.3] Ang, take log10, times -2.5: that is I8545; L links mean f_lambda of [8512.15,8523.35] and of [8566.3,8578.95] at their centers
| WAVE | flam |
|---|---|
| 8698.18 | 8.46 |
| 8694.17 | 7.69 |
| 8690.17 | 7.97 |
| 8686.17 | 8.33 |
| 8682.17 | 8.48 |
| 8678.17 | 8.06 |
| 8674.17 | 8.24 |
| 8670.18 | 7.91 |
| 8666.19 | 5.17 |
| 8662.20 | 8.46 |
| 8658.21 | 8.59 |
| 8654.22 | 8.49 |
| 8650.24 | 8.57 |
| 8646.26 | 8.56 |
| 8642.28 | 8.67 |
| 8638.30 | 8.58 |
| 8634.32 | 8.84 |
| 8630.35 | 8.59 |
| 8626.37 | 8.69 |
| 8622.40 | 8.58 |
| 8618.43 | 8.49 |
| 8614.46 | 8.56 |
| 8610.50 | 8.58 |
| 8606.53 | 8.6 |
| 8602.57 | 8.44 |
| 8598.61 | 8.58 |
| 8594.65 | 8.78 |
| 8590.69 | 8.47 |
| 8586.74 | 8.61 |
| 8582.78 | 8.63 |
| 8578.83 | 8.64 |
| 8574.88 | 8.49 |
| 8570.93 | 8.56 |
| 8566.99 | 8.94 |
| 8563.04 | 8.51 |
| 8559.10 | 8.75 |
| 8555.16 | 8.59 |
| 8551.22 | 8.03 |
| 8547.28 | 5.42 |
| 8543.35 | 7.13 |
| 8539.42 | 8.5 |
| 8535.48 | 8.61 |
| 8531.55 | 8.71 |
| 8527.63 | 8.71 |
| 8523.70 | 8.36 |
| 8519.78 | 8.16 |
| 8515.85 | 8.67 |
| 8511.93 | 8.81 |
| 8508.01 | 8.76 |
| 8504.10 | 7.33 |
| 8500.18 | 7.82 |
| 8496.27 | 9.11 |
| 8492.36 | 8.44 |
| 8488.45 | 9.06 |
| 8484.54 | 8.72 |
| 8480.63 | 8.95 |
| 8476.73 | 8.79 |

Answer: 0.05 mag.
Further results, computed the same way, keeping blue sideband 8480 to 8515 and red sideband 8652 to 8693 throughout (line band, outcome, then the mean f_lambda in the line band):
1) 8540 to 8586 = 0.02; 8.18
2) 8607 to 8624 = -0.05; 8.56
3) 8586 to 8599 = -0.05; 8.61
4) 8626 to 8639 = -0.08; 8.68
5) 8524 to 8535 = -0.03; 8.65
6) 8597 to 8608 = -0.04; 8.54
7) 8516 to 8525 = 0.02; 8.33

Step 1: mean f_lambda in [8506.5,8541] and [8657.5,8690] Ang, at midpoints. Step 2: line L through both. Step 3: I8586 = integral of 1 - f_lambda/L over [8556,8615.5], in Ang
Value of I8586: -2.3 Ang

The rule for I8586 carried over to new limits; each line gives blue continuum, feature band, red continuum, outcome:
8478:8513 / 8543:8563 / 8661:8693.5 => 1.5 Ang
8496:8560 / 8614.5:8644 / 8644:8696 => -2.0 Ang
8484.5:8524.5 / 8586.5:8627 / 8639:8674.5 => -1.8 Ang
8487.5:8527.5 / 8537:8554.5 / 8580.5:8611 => 2.3 Ang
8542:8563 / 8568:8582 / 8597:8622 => -1.0 Ang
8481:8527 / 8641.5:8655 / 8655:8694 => -0.9 Ang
